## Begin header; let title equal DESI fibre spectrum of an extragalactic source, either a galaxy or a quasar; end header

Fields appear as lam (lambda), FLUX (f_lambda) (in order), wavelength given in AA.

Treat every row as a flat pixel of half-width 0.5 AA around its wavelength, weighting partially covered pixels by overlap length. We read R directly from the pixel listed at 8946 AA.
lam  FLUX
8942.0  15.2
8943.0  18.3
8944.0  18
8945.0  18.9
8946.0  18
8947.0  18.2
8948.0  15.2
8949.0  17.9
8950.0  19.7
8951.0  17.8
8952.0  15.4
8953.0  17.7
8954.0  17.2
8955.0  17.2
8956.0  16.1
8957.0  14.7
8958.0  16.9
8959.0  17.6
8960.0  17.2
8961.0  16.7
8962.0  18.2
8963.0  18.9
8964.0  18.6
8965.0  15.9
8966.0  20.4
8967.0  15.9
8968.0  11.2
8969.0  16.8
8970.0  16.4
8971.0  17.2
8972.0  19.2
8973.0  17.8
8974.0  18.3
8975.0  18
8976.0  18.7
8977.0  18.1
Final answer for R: 18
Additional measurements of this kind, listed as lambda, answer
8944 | 18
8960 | 17.2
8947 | 18.2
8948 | 15.2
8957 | 14.7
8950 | 19.7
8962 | 18.2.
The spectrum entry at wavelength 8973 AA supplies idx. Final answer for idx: 17.8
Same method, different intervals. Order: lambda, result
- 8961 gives 16.7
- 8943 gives 18.3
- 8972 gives 19.2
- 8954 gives 17.2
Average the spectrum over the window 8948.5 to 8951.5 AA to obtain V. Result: 18.5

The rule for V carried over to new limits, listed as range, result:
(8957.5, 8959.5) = 17.2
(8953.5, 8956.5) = 16.8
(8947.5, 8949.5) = 16.5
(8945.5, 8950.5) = 17.8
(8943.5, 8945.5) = 18.4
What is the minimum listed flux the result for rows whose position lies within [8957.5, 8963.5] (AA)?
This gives 16.7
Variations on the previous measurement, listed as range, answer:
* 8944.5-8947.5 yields 18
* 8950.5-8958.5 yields 14.7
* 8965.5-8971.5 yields 11.2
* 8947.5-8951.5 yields 15.2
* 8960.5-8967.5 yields 15.9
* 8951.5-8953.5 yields 15.4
